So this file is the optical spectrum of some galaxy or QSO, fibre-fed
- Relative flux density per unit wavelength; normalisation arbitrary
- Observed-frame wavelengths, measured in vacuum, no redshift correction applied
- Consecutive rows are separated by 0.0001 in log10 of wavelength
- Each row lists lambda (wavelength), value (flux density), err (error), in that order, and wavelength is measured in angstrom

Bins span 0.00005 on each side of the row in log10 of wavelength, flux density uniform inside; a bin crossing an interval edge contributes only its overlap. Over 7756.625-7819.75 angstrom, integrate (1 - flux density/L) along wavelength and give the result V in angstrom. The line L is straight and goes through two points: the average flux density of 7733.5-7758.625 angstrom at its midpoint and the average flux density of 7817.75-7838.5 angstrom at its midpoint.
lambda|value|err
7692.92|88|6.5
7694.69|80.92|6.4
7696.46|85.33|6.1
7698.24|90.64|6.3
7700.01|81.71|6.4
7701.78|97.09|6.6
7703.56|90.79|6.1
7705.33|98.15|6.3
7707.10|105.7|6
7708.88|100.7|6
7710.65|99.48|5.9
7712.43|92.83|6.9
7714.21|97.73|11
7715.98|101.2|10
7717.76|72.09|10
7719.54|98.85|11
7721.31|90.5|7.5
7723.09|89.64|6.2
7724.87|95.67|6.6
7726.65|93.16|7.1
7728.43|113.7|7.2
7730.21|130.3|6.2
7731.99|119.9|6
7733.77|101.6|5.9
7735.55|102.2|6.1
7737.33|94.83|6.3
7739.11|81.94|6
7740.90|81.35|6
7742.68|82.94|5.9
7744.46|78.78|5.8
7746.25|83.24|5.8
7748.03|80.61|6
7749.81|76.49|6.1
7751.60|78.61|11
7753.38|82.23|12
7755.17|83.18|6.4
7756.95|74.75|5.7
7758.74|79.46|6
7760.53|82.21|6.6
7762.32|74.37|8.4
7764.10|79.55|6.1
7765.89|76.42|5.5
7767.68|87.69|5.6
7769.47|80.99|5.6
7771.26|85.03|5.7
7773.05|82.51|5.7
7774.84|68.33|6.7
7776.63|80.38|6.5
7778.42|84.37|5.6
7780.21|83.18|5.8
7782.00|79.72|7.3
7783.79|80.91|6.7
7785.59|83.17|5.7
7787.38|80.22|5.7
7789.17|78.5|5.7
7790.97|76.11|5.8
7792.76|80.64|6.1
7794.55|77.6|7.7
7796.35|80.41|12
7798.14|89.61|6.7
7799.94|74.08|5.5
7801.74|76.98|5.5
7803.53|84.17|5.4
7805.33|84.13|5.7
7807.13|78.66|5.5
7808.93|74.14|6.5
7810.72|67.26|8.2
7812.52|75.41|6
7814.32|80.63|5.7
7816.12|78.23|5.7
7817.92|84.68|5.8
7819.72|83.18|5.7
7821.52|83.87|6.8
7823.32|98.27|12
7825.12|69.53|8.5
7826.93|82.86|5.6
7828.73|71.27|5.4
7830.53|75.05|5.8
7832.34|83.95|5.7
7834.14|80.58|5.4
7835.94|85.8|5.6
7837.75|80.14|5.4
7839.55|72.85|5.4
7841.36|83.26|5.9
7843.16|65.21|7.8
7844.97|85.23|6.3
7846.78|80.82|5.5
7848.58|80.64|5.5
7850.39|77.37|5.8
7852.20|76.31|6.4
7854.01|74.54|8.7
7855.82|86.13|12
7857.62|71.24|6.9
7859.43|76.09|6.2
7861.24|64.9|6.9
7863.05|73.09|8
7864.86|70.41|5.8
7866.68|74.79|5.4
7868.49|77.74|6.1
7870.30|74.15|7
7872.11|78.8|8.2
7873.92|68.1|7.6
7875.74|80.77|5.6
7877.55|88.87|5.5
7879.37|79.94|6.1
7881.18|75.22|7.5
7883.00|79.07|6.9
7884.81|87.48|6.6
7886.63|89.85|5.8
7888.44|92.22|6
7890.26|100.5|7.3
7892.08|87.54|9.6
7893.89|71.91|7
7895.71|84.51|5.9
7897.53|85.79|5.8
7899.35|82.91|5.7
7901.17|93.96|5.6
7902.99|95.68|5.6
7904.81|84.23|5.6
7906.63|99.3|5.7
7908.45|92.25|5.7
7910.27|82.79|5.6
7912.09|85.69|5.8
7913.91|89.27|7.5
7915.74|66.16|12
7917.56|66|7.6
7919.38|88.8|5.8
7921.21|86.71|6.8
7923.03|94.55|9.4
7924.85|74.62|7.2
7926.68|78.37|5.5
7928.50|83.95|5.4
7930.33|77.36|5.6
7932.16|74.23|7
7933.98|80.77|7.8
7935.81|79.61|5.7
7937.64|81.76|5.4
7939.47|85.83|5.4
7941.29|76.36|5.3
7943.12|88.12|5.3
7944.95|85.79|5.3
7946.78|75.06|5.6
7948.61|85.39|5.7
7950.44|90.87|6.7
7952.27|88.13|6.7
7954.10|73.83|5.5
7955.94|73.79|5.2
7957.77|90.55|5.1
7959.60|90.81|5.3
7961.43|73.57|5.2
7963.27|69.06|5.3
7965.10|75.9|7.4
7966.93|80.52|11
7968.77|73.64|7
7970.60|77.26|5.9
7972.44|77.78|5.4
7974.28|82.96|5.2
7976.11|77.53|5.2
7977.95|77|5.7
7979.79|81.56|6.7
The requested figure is 2.3 angstrom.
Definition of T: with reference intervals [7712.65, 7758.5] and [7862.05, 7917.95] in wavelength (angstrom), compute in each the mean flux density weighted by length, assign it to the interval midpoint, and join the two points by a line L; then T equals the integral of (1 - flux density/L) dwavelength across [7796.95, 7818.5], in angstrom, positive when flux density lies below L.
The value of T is 2.1 angstrom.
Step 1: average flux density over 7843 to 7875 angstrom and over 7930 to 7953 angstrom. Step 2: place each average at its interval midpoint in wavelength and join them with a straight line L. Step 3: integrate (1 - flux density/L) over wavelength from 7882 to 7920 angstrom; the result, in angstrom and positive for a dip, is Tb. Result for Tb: -3.4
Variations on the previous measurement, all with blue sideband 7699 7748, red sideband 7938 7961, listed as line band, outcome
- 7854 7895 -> 3.7 angstrom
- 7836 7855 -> 2.3 angstrom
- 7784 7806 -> 2.6 angstrom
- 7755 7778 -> 3.3 angstrom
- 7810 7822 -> 1.5 angstrom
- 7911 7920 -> 0.7 angstrom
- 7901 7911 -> -0.7 angstrom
